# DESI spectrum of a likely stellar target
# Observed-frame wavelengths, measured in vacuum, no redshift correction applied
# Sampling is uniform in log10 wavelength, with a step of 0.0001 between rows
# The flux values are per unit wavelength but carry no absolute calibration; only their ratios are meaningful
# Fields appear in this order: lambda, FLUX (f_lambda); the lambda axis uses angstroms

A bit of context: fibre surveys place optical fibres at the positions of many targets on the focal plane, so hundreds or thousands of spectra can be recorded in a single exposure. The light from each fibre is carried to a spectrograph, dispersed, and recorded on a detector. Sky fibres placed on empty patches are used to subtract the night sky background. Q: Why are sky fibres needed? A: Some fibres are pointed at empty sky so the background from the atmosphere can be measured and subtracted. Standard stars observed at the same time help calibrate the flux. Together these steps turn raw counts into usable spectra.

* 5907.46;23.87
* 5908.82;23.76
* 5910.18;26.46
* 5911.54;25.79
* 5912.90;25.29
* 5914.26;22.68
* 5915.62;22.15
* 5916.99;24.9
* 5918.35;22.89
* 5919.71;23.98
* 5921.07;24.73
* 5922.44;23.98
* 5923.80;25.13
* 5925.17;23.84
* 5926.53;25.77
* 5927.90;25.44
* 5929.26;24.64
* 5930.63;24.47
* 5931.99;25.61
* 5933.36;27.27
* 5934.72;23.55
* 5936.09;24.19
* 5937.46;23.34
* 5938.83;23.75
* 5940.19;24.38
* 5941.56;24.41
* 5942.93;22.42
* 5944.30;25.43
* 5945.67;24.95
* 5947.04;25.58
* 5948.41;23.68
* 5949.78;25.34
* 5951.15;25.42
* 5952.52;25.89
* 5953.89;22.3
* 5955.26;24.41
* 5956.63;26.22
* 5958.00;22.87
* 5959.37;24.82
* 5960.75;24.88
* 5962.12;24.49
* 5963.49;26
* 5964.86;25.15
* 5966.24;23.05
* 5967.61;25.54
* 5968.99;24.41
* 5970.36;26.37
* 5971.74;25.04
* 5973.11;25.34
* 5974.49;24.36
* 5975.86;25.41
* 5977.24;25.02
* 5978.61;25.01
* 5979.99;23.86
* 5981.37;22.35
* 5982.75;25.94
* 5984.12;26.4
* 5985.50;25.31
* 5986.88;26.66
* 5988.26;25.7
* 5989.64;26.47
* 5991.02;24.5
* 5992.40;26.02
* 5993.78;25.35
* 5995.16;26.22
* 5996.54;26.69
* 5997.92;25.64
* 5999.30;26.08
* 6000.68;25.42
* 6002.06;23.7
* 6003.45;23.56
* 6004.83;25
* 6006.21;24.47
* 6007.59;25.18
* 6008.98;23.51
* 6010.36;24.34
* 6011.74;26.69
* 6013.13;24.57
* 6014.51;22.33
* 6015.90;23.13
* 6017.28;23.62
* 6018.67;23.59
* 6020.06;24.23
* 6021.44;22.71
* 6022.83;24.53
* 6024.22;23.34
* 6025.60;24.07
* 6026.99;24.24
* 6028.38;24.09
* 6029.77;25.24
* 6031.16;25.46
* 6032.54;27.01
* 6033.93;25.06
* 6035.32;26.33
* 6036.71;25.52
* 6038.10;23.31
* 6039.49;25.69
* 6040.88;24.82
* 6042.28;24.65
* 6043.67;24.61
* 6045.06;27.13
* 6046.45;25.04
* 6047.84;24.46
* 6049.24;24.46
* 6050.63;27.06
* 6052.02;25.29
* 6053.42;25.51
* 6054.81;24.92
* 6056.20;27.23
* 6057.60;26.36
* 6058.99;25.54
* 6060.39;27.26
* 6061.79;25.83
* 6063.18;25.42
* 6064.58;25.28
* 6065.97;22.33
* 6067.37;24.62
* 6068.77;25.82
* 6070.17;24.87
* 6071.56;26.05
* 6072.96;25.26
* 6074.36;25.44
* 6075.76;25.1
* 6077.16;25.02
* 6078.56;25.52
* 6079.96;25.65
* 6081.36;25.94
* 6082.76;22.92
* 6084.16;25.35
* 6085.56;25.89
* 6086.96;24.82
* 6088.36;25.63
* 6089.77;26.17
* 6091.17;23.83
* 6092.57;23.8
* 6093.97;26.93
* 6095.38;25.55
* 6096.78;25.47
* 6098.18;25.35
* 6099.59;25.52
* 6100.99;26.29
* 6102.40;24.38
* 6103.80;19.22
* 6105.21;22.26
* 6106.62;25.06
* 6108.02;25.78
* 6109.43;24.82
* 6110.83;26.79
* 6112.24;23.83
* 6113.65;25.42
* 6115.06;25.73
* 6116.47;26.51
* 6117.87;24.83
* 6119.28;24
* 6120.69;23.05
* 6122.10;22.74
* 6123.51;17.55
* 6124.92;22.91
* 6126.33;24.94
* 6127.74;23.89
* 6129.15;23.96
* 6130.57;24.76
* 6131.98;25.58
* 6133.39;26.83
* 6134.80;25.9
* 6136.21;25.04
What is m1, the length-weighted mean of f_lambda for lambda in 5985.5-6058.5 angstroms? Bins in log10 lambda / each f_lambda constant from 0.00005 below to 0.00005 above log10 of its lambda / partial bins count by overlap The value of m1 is 25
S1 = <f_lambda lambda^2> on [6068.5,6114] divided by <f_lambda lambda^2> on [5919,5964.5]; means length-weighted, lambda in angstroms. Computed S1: 1.07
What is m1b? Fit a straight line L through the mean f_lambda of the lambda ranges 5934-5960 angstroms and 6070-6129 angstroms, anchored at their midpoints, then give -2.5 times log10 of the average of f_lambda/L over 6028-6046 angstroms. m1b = -0.034 mag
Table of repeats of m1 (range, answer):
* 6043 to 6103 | 25.4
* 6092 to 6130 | 24.3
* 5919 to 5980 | 24.7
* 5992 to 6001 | 25.9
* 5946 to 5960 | 24.7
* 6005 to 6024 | 24.1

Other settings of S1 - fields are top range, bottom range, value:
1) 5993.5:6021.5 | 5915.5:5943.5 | 1.04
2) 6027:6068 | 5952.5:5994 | 1.04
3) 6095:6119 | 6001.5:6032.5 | 1.06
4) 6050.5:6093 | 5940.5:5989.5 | 1.06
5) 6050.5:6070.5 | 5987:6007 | 1.03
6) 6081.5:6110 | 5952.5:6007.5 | 1.03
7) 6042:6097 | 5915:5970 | 1.08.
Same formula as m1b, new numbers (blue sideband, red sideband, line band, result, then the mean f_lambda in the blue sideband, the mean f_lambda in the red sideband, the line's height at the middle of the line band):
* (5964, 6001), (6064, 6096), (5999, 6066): 0.01 mag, 25.3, 25.1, 25.2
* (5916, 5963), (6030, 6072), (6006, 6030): 0.05 mag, 24.5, 25.4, 25.2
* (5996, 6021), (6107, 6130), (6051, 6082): -0.05 mag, 24.5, 24.2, 24.3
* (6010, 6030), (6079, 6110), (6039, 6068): -0.04 mag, 24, 24.9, 24.4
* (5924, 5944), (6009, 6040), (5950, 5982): -0.01 mag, 24.5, 24.5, 24.5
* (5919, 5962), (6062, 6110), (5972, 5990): -0.02 mag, 24.6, 24.9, 24.7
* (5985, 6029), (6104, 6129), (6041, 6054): -0.04 mag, 24.7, 24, 24.5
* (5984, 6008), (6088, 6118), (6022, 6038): 0.02 mag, 25.4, 25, 25.3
